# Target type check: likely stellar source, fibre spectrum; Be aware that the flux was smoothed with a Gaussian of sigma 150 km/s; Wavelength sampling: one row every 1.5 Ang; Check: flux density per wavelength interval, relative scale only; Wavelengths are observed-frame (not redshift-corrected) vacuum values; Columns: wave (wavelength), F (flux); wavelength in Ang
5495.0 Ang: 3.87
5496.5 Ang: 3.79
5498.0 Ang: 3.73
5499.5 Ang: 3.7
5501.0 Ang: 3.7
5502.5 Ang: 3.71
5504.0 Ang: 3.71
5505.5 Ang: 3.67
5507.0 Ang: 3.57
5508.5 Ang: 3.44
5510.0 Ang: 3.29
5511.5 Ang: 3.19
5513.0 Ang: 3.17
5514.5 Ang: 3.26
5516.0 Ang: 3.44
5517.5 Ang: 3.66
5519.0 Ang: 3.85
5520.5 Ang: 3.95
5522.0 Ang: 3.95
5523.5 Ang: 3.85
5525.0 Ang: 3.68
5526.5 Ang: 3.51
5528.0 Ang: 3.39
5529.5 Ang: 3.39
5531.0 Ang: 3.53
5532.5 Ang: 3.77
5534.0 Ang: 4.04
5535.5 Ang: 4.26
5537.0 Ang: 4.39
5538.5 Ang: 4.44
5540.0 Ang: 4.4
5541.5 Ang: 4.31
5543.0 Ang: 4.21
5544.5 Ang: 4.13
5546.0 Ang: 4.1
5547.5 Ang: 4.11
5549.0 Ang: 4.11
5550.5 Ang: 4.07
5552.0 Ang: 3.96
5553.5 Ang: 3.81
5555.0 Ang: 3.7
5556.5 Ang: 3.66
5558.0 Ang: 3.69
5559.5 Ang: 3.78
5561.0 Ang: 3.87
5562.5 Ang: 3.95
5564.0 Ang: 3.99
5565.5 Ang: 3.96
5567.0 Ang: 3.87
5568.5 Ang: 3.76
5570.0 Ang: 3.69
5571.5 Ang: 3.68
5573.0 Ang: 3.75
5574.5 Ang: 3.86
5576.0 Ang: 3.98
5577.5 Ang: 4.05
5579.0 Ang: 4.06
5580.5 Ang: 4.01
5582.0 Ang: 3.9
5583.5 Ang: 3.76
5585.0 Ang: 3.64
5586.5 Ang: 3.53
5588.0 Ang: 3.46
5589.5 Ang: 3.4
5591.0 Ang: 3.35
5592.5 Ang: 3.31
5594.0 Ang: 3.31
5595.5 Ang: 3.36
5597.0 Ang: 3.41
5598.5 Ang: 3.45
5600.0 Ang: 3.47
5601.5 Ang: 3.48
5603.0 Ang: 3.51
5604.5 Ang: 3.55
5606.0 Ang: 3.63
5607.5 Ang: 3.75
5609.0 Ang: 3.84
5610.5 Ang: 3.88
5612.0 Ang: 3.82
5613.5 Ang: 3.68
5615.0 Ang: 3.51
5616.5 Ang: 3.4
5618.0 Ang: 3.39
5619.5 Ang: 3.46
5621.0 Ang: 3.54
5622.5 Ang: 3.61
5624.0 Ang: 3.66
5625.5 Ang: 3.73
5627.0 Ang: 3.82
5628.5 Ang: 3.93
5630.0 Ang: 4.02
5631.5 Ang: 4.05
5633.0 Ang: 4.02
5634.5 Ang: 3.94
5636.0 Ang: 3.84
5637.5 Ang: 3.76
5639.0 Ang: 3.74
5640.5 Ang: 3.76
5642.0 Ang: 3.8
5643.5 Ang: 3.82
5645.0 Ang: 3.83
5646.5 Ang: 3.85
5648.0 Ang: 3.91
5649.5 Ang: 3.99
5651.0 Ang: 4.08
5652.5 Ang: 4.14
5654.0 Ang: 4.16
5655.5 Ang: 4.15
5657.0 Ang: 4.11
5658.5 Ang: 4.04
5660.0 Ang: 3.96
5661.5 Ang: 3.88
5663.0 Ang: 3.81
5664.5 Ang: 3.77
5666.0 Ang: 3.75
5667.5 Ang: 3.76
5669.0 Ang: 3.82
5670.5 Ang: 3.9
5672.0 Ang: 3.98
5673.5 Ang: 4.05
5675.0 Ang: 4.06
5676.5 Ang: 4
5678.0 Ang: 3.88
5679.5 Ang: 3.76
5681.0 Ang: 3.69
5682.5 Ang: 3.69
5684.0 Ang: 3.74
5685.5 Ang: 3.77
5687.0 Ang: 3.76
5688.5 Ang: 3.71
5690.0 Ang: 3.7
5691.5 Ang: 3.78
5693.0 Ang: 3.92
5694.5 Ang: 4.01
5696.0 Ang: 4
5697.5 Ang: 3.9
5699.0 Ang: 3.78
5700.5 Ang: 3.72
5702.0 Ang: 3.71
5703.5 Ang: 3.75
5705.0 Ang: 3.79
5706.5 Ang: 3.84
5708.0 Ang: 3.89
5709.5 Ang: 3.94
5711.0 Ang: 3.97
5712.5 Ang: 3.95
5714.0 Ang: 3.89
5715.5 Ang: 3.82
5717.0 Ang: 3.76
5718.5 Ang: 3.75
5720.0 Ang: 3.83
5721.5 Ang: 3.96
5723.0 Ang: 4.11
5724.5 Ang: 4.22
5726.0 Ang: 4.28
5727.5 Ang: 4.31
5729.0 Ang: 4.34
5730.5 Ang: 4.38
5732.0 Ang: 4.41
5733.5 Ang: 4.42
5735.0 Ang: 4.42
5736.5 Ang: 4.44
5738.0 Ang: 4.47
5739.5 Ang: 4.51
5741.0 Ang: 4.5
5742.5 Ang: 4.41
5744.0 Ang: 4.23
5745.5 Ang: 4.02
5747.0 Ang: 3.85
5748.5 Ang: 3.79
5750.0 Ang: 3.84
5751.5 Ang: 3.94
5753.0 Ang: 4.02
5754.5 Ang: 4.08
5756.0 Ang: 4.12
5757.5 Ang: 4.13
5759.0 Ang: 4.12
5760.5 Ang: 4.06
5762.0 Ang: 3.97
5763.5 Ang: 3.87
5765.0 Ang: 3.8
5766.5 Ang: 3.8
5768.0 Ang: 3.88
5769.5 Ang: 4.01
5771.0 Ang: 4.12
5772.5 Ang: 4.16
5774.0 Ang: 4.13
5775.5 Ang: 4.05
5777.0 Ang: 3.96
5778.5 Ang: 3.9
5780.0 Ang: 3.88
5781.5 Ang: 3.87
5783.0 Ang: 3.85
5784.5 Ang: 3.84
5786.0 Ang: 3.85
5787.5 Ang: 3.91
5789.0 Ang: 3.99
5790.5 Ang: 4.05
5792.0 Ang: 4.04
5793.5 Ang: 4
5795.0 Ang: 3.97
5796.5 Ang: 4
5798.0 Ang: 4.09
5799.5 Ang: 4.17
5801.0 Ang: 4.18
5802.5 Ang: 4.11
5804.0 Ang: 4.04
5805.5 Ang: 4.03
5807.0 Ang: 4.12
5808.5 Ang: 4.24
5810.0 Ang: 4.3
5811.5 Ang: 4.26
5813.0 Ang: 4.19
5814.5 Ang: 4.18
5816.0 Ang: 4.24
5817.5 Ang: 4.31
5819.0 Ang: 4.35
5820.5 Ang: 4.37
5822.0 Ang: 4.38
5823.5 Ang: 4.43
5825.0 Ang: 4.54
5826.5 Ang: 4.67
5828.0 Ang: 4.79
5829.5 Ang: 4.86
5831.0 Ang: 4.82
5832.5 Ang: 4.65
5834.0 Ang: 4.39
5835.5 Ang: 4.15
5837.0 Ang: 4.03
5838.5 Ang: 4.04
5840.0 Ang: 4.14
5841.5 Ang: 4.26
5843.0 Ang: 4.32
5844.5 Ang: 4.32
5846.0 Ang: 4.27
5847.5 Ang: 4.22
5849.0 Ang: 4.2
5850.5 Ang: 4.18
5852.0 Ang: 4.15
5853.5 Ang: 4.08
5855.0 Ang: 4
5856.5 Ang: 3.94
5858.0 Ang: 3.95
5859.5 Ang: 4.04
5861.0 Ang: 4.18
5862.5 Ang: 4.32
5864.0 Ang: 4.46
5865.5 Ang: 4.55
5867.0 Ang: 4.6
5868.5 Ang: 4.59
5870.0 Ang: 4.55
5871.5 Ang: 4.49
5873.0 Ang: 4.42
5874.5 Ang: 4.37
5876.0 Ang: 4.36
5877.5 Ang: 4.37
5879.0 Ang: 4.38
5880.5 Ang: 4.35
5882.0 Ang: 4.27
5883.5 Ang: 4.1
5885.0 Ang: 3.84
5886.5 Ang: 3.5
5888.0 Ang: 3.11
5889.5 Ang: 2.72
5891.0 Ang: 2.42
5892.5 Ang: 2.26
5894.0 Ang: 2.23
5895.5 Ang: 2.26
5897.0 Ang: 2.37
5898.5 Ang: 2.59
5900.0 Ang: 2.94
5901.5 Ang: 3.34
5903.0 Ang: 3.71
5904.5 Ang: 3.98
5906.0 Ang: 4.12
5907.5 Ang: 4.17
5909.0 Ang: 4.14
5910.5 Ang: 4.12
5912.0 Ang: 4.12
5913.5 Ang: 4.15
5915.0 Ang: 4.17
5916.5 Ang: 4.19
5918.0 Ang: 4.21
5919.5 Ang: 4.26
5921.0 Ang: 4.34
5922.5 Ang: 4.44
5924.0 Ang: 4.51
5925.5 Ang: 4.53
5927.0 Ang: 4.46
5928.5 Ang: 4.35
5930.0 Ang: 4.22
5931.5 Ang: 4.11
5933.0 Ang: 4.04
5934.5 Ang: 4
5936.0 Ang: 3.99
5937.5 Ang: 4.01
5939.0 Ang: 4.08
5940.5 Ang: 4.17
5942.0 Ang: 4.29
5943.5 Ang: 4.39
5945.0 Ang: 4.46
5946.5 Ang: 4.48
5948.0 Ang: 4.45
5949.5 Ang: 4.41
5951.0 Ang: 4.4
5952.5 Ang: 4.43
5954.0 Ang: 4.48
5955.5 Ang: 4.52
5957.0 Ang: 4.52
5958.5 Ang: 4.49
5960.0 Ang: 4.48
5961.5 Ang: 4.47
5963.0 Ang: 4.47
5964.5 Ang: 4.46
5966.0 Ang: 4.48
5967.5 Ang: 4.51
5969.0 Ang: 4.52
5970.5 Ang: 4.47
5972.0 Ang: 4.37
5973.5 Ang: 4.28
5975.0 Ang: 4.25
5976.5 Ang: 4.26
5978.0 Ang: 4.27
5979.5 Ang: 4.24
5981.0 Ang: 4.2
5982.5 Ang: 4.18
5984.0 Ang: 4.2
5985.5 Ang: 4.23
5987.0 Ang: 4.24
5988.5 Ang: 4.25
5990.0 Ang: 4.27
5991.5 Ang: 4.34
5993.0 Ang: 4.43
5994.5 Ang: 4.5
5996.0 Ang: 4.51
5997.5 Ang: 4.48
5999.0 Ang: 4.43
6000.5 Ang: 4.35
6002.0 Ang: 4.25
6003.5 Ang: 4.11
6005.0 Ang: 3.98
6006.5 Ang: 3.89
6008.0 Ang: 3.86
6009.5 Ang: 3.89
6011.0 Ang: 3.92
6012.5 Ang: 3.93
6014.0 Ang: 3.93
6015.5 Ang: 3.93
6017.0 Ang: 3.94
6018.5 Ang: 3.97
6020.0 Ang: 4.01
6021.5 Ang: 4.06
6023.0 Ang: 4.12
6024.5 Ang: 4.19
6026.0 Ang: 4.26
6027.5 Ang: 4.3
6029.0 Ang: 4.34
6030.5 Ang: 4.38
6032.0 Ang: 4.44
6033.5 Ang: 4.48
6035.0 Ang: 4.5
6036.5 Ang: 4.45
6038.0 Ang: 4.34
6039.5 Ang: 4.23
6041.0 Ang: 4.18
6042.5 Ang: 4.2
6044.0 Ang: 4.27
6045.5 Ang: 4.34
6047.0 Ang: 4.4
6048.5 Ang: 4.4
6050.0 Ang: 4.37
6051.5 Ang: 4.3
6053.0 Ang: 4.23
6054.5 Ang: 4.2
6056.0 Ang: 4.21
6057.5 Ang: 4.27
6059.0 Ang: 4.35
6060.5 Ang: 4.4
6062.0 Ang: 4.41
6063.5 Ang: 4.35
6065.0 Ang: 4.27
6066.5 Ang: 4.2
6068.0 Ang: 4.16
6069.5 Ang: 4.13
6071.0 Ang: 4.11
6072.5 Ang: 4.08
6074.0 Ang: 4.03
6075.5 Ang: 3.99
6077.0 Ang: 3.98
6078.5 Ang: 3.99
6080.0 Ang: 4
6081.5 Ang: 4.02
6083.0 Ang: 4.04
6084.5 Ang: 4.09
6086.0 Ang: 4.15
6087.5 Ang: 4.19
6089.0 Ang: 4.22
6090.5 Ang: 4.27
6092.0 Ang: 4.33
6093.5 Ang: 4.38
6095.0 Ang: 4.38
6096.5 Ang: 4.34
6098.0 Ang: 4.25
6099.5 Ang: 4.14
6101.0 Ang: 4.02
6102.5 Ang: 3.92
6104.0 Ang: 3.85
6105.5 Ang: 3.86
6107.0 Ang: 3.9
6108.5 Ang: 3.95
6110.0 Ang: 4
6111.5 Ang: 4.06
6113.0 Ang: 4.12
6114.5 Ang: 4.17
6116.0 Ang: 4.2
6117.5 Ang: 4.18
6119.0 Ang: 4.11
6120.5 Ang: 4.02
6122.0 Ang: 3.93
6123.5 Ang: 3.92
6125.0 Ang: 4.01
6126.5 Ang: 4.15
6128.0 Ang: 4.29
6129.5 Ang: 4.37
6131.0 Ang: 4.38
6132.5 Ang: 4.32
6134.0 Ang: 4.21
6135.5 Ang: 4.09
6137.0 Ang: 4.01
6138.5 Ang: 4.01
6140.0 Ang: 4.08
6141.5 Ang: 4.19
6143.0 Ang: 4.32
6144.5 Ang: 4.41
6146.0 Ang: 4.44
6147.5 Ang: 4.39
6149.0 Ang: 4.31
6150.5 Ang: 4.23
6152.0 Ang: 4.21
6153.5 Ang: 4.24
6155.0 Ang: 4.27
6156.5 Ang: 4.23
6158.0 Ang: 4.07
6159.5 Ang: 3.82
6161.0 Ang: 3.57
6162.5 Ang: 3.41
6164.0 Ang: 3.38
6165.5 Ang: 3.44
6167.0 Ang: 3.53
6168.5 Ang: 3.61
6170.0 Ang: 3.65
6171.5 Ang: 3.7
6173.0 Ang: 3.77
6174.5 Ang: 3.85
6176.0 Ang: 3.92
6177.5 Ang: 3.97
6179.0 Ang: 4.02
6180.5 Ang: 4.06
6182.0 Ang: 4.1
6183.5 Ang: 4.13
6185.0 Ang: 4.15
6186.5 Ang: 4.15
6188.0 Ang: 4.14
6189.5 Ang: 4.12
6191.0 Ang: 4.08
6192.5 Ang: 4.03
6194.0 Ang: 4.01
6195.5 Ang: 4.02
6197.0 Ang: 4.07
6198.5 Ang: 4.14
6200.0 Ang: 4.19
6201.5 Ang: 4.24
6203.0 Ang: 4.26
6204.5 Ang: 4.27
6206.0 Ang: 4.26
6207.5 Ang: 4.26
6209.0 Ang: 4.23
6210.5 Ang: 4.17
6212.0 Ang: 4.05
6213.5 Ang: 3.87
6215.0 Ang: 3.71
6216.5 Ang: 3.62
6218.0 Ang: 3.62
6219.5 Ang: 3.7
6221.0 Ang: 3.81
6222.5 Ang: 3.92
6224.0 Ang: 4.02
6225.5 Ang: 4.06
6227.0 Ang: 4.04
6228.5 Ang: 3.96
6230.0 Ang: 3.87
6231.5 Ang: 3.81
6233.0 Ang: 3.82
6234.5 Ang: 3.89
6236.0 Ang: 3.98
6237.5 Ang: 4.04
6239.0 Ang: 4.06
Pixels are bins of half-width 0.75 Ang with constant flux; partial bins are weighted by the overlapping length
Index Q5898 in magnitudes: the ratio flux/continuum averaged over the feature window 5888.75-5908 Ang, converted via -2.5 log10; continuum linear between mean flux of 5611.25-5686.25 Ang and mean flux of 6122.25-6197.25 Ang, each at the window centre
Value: 0.297 mag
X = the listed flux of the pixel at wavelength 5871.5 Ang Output 4.49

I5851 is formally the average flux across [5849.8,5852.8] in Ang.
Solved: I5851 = 4.16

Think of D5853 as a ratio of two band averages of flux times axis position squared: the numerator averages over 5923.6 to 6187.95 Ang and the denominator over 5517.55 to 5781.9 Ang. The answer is 1.23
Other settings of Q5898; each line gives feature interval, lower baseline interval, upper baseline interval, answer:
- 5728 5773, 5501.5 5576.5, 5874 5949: -0.08 mag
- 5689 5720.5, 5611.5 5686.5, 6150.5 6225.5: 0.00 mag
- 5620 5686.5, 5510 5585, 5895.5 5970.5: 0.02 mag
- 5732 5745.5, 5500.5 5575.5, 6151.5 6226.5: -0.14 mag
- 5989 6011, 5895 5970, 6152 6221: -0.03 mag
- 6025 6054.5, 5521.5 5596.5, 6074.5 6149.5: -0.06 mag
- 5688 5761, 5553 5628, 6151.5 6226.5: -0.08 mag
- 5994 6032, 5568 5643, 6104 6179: -0.05 mag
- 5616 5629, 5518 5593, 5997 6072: 0.09 mag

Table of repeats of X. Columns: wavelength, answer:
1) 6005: 3.98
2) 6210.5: 4.17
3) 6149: 4.31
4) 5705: 3.79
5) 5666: 3.75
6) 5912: 4.12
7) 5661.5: 3.88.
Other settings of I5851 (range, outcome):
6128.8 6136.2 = 4.27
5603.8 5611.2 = 3.73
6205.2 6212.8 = 4.19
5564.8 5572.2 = 3.79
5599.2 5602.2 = 3.47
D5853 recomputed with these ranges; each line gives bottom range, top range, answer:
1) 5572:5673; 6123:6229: 1.29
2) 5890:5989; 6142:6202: 1.06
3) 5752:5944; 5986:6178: 1.10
